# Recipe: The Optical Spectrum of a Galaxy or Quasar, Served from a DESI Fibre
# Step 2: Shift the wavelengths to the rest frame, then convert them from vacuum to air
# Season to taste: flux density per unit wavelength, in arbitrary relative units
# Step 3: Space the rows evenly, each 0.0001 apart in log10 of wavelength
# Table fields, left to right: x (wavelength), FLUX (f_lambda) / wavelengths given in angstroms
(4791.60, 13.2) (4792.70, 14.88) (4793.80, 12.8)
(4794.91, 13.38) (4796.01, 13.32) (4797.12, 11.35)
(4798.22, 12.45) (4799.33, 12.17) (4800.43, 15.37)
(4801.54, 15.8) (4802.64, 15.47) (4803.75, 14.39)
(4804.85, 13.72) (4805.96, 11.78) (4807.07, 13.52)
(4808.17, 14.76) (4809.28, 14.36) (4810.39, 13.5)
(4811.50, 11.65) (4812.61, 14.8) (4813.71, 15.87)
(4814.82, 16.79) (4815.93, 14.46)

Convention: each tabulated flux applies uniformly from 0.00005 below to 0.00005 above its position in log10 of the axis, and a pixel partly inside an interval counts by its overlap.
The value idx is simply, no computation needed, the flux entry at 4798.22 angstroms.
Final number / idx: 12.45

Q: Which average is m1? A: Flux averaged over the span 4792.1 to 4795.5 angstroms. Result 13.7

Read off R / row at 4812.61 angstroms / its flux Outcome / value 14.8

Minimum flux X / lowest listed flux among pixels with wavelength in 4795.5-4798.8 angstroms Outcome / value 11.35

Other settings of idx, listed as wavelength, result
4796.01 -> 13.32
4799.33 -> 12.17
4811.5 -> 11.65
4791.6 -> 13.2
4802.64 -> 15.47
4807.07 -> 13.52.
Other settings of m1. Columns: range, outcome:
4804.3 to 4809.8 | 13.6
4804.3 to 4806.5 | 12.8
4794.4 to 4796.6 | 13.3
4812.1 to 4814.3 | 15.4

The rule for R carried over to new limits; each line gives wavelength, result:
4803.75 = 14.39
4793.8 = 12.8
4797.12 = 11.35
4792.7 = 14.88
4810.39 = 13.5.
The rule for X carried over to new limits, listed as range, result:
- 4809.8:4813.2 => 11.65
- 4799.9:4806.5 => 11.78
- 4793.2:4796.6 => 12.8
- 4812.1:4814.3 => 14.8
